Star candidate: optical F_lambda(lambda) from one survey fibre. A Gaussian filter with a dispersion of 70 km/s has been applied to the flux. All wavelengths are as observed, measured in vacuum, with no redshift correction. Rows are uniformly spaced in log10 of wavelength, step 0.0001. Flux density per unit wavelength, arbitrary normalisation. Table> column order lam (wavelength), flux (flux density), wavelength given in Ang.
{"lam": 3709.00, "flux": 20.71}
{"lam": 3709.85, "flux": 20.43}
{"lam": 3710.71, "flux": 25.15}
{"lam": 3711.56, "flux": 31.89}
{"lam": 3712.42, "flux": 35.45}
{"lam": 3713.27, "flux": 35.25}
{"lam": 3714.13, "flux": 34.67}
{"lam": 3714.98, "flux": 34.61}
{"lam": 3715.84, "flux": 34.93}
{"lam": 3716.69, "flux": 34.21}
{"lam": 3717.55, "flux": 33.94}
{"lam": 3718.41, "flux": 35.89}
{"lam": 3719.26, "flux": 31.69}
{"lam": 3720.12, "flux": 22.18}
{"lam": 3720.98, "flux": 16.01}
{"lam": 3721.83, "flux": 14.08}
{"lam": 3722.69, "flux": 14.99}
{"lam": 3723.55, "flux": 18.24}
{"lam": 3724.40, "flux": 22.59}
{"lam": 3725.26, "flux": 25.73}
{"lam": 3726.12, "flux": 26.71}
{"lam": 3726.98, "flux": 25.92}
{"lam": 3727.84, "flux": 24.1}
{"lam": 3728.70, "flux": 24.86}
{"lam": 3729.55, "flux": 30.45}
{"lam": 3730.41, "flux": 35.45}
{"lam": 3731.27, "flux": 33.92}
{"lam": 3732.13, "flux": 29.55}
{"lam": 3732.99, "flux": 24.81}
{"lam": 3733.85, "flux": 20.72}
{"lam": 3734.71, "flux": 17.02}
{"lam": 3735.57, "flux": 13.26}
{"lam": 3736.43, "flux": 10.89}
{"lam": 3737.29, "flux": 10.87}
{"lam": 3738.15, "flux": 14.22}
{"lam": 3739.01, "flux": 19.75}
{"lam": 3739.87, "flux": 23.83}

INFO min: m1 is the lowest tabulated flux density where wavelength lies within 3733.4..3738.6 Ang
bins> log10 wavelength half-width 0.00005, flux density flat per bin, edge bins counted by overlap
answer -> 10.87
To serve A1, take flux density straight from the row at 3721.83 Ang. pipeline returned 14.08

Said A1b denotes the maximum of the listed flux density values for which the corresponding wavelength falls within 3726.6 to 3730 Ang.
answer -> 30.45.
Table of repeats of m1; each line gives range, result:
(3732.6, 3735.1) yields 17.02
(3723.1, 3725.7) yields 18.24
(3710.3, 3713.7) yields 25.15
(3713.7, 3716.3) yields 34.61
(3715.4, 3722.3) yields 14.08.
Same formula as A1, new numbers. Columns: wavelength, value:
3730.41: 35.45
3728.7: 24.86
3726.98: 25.92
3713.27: 35.25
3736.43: 10.89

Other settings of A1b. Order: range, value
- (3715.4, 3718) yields 34.93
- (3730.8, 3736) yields 33.92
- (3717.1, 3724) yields 35.89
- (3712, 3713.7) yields 35.45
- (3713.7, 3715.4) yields 34.67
